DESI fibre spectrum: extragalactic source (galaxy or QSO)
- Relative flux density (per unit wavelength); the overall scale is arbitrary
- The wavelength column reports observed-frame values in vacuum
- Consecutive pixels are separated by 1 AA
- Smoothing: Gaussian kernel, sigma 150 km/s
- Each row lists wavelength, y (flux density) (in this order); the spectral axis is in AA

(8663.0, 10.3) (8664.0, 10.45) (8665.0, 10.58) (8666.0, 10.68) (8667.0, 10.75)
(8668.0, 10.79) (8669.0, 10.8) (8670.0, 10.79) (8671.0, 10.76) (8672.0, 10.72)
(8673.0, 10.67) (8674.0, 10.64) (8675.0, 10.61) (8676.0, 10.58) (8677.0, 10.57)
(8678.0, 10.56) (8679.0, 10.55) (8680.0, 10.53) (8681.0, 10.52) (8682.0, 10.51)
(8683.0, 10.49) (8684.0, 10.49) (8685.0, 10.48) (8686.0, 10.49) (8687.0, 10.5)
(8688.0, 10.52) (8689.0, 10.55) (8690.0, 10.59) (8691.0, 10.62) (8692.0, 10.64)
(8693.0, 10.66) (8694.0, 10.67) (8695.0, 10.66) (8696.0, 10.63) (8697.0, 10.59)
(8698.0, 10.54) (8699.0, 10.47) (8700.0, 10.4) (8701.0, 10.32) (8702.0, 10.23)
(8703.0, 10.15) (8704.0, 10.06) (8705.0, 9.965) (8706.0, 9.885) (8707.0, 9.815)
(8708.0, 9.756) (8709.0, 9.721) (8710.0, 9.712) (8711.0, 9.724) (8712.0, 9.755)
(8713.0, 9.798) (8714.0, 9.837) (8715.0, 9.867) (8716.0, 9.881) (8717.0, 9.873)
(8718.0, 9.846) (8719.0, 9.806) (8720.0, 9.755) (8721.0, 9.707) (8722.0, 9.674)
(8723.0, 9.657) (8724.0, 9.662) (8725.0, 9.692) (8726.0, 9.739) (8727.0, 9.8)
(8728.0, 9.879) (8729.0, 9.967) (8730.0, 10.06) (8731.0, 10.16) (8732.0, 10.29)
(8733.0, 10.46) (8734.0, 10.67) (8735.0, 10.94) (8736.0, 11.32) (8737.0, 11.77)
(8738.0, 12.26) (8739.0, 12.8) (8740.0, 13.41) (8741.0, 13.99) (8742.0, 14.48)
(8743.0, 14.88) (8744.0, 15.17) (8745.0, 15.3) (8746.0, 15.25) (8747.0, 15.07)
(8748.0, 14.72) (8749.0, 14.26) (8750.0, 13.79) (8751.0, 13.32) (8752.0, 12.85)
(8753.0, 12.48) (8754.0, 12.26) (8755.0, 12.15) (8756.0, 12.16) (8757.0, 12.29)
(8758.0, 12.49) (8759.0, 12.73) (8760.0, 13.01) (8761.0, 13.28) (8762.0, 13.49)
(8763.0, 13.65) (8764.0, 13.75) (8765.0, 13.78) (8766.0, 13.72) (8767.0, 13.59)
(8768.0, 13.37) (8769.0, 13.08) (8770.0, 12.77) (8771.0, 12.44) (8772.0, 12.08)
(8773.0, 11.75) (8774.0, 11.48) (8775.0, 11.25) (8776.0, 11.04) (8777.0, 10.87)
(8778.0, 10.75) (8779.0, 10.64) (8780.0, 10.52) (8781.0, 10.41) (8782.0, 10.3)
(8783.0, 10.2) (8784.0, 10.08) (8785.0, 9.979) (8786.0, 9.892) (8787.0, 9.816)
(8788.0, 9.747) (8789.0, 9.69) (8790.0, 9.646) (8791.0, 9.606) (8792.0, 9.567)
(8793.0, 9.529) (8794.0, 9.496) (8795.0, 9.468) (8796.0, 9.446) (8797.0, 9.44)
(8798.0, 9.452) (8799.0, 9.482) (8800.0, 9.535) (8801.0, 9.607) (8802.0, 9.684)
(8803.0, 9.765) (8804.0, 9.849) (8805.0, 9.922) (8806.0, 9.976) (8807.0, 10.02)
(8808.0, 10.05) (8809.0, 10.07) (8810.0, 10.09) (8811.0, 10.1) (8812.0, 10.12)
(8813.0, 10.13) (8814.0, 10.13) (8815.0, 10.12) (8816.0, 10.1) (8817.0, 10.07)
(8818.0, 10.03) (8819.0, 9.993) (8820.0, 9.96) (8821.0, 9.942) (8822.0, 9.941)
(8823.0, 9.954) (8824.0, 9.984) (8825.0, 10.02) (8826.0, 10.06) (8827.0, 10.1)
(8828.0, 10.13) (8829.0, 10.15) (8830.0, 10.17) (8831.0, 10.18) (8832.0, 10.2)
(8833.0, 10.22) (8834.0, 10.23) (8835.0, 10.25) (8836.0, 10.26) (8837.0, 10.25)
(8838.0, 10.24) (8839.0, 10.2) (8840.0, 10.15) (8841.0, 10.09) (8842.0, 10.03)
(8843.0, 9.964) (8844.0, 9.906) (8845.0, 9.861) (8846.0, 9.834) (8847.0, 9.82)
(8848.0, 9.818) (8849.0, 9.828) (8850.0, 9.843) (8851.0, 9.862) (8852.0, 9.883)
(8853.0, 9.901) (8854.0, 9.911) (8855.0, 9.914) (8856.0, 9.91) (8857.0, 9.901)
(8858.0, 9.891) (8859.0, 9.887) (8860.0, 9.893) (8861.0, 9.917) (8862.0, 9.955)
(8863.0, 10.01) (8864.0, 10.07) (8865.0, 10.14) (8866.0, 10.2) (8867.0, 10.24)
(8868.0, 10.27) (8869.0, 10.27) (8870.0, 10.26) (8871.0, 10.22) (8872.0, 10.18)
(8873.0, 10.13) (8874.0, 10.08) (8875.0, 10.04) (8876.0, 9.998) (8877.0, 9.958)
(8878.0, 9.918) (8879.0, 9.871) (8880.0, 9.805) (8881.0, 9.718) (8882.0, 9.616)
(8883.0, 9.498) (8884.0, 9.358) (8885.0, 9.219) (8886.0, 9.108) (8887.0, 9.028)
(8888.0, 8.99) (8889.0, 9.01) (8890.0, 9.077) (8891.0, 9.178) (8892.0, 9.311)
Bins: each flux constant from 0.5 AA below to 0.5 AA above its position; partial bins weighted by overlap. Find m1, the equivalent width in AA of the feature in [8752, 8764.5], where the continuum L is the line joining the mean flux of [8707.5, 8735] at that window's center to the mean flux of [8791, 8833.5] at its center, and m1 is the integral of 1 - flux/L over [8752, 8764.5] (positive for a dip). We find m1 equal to -3.7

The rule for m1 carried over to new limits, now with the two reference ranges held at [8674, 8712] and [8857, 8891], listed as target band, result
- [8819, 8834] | -0.2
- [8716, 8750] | -4.7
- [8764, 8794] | -3.0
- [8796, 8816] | 0.3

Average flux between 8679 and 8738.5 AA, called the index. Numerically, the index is 10.3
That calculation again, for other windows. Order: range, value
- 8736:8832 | 11.3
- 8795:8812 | 9.78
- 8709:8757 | 11.5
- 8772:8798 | 10.2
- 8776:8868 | 9.99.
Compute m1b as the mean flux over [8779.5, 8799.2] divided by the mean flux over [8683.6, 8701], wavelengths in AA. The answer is 0.93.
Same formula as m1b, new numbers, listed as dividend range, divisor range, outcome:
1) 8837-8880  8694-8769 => 0.87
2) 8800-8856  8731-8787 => 0.81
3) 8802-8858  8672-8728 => 0.98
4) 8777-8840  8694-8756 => 0.89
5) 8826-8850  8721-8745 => 0.89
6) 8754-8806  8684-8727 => 1.10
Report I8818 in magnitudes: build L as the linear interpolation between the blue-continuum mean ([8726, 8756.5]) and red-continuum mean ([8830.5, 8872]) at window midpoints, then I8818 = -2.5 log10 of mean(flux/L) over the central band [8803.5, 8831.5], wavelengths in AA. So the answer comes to 0.08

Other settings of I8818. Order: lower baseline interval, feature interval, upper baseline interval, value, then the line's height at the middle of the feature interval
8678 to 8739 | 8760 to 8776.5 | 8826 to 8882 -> -0.25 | 10.2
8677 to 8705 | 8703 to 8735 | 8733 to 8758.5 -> 0.19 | 11.8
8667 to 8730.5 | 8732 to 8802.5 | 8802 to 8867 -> -0.17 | 10.1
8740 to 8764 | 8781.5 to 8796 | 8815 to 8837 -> 0.21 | 11.9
